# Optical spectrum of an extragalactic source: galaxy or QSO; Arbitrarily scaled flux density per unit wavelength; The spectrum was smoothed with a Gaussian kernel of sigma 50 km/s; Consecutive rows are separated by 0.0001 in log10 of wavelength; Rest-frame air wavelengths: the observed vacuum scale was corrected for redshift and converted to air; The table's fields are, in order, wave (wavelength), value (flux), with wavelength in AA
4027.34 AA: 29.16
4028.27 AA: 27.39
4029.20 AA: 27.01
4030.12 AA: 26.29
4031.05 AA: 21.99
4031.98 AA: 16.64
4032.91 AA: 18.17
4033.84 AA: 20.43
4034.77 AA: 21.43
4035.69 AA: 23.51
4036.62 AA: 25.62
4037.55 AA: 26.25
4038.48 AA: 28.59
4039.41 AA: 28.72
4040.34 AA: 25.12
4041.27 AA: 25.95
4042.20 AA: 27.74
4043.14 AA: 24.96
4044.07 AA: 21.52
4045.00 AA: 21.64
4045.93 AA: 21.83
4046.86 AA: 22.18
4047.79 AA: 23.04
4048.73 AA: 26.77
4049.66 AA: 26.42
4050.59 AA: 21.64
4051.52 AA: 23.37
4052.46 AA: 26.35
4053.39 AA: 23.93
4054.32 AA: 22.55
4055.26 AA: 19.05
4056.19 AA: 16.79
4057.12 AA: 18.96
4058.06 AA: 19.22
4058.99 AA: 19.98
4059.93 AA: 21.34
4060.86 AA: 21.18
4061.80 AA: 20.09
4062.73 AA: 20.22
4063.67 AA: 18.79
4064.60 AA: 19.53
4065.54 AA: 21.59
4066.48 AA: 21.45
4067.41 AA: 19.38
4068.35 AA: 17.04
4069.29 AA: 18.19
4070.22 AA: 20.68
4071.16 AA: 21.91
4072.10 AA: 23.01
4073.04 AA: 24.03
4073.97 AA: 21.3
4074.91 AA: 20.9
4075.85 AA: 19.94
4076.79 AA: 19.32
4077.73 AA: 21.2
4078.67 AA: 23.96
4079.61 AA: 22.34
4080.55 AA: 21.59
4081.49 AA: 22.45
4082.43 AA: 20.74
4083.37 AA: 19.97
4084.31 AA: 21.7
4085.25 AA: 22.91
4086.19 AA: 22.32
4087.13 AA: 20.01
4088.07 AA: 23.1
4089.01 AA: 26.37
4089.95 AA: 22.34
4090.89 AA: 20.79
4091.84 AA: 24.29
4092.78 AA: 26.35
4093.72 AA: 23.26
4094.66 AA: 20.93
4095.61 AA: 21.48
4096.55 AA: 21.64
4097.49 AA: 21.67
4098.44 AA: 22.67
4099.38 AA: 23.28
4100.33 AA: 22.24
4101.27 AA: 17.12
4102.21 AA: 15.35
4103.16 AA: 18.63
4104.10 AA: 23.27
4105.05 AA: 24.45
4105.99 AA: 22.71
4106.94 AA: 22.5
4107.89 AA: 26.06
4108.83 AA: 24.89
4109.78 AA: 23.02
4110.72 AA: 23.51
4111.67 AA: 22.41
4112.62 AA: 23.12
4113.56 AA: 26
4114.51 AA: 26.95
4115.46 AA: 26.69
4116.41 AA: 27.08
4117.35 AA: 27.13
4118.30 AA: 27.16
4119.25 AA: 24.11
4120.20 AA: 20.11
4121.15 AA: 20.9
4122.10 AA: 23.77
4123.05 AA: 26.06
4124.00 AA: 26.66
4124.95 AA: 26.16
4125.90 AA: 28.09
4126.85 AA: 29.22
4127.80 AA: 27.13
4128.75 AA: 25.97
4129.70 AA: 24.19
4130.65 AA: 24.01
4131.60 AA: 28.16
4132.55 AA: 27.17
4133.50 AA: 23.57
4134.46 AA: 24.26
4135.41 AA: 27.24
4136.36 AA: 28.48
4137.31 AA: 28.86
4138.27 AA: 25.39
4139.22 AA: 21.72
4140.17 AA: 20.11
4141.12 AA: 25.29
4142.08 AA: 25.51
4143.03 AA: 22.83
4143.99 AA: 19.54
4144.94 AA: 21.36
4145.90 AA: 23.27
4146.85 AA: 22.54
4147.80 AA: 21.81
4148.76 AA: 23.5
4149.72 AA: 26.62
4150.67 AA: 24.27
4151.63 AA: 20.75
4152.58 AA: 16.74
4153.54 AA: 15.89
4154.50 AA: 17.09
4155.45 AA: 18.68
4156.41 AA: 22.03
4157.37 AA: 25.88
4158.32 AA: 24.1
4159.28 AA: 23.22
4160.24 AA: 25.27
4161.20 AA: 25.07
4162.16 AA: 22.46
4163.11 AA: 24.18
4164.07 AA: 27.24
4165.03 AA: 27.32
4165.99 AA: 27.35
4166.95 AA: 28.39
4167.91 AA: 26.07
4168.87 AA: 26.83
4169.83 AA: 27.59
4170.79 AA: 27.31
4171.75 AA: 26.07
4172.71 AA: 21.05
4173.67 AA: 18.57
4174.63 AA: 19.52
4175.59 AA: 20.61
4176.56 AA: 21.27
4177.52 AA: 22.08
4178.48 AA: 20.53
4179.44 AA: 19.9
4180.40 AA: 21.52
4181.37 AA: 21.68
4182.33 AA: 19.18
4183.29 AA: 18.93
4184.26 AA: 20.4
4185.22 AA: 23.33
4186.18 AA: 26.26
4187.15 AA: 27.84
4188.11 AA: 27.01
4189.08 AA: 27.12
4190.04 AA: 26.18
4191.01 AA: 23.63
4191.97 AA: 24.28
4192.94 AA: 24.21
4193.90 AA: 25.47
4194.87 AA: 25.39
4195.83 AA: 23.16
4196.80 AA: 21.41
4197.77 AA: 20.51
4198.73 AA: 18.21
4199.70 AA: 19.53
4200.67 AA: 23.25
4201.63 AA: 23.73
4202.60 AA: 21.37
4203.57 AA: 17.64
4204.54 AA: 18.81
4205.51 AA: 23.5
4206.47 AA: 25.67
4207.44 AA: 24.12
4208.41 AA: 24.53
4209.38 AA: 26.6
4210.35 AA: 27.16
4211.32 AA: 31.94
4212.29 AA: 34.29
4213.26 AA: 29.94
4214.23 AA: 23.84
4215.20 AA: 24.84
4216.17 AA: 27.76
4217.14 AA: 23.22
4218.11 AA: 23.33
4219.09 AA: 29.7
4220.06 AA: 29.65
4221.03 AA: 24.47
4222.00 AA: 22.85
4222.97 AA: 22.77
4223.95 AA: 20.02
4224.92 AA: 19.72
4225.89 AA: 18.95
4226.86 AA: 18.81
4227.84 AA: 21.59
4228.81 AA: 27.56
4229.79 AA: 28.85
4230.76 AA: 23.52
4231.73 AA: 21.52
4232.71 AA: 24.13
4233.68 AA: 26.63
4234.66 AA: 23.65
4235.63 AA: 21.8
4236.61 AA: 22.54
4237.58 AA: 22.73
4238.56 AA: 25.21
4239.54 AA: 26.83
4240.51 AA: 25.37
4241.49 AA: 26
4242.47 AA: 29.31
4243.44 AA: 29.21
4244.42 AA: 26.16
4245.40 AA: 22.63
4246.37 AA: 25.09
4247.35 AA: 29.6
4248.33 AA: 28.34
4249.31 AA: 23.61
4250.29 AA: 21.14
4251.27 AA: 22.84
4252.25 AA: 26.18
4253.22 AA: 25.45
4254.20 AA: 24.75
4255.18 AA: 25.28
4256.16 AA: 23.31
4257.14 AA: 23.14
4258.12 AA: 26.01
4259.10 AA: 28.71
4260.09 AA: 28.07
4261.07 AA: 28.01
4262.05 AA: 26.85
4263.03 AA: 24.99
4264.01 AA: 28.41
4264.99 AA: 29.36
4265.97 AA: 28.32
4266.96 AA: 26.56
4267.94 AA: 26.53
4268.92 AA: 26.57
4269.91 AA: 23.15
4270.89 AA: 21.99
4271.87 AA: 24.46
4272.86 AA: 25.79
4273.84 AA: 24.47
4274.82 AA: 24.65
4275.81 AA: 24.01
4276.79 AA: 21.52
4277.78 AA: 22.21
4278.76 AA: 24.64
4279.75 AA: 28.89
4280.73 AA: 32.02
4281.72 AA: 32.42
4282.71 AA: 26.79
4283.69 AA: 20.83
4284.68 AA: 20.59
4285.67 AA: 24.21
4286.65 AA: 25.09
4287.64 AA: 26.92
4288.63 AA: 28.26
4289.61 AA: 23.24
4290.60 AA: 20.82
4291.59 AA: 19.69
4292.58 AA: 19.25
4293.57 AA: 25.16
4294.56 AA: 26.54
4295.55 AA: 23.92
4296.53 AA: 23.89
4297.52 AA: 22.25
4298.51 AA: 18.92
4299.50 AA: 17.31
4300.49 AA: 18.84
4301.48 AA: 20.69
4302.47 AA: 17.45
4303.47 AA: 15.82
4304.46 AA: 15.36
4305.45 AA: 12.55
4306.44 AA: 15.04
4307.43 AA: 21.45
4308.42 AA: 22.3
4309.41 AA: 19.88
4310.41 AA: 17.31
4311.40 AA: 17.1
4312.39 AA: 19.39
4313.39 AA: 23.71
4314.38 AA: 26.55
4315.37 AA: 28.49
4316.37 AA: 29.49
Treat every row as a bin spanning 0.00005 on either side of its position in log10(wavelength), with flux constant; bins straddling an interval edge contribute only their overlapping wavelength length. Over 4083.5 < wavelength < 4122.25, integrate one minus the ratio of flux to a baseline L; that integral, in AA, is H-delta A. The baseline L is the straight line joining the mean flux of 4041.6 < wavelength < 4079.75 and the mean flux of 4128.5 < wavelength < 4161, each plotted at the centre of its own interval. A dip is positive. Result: -0.9 AA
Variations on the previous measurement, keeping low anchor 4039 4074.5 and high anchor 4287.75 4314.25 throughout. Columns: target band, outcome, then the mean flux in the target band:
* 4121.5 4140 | -3.82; 26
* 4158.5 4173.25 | -3.00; 25.6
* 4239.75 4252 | -2.96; 25.8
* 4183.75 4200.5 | -2.07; 23.7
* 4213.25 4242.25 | -4.60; 24.2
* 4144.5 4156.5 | 0.18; 21.1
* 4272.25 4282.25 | -2.66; 26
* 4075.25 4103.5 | 0.17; 21.7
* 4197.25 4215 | -2.63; 24.2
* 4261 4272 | -2.99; 26.3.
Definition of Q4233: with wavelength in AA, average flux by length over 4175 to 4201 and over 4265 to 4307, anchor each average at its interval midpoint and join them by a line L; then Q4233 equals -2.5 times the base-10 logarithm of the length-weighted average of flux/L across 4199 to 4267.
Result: -0.096 mag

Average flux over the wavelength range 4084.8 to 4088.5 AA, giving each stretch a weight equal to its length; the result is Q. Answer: 22.1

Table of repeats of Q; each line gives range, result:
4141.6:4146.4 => 22.5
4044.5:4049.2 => 23.1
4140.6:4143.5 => 24.5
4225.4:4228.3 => 19.8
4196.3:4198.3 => 20.9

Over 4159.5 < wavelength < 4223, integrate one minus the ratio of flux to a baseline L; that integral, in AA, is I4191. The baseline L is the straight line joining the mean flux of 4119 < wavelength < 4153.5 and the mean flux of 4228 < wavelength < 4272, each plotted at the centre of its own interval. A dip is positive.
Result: 1.7 AA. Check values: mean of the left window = 24.2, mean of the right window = 25.5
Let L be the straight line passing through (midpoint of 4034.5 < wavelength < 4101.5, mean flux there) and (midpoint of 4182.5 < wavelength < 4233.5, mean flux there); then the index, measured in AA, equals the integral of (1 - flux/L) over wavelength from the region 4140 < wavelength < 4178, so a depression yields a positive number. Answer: 0.4 AA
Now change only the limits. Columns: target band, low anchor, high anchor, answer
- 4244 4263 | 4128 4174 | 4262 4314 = -1.9 AA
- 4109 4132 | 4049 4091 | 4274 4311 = -4.0 AA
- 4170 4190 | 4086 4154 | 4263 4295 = 1.3 AA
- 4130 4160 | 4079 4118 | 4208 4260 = 0.5 AA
